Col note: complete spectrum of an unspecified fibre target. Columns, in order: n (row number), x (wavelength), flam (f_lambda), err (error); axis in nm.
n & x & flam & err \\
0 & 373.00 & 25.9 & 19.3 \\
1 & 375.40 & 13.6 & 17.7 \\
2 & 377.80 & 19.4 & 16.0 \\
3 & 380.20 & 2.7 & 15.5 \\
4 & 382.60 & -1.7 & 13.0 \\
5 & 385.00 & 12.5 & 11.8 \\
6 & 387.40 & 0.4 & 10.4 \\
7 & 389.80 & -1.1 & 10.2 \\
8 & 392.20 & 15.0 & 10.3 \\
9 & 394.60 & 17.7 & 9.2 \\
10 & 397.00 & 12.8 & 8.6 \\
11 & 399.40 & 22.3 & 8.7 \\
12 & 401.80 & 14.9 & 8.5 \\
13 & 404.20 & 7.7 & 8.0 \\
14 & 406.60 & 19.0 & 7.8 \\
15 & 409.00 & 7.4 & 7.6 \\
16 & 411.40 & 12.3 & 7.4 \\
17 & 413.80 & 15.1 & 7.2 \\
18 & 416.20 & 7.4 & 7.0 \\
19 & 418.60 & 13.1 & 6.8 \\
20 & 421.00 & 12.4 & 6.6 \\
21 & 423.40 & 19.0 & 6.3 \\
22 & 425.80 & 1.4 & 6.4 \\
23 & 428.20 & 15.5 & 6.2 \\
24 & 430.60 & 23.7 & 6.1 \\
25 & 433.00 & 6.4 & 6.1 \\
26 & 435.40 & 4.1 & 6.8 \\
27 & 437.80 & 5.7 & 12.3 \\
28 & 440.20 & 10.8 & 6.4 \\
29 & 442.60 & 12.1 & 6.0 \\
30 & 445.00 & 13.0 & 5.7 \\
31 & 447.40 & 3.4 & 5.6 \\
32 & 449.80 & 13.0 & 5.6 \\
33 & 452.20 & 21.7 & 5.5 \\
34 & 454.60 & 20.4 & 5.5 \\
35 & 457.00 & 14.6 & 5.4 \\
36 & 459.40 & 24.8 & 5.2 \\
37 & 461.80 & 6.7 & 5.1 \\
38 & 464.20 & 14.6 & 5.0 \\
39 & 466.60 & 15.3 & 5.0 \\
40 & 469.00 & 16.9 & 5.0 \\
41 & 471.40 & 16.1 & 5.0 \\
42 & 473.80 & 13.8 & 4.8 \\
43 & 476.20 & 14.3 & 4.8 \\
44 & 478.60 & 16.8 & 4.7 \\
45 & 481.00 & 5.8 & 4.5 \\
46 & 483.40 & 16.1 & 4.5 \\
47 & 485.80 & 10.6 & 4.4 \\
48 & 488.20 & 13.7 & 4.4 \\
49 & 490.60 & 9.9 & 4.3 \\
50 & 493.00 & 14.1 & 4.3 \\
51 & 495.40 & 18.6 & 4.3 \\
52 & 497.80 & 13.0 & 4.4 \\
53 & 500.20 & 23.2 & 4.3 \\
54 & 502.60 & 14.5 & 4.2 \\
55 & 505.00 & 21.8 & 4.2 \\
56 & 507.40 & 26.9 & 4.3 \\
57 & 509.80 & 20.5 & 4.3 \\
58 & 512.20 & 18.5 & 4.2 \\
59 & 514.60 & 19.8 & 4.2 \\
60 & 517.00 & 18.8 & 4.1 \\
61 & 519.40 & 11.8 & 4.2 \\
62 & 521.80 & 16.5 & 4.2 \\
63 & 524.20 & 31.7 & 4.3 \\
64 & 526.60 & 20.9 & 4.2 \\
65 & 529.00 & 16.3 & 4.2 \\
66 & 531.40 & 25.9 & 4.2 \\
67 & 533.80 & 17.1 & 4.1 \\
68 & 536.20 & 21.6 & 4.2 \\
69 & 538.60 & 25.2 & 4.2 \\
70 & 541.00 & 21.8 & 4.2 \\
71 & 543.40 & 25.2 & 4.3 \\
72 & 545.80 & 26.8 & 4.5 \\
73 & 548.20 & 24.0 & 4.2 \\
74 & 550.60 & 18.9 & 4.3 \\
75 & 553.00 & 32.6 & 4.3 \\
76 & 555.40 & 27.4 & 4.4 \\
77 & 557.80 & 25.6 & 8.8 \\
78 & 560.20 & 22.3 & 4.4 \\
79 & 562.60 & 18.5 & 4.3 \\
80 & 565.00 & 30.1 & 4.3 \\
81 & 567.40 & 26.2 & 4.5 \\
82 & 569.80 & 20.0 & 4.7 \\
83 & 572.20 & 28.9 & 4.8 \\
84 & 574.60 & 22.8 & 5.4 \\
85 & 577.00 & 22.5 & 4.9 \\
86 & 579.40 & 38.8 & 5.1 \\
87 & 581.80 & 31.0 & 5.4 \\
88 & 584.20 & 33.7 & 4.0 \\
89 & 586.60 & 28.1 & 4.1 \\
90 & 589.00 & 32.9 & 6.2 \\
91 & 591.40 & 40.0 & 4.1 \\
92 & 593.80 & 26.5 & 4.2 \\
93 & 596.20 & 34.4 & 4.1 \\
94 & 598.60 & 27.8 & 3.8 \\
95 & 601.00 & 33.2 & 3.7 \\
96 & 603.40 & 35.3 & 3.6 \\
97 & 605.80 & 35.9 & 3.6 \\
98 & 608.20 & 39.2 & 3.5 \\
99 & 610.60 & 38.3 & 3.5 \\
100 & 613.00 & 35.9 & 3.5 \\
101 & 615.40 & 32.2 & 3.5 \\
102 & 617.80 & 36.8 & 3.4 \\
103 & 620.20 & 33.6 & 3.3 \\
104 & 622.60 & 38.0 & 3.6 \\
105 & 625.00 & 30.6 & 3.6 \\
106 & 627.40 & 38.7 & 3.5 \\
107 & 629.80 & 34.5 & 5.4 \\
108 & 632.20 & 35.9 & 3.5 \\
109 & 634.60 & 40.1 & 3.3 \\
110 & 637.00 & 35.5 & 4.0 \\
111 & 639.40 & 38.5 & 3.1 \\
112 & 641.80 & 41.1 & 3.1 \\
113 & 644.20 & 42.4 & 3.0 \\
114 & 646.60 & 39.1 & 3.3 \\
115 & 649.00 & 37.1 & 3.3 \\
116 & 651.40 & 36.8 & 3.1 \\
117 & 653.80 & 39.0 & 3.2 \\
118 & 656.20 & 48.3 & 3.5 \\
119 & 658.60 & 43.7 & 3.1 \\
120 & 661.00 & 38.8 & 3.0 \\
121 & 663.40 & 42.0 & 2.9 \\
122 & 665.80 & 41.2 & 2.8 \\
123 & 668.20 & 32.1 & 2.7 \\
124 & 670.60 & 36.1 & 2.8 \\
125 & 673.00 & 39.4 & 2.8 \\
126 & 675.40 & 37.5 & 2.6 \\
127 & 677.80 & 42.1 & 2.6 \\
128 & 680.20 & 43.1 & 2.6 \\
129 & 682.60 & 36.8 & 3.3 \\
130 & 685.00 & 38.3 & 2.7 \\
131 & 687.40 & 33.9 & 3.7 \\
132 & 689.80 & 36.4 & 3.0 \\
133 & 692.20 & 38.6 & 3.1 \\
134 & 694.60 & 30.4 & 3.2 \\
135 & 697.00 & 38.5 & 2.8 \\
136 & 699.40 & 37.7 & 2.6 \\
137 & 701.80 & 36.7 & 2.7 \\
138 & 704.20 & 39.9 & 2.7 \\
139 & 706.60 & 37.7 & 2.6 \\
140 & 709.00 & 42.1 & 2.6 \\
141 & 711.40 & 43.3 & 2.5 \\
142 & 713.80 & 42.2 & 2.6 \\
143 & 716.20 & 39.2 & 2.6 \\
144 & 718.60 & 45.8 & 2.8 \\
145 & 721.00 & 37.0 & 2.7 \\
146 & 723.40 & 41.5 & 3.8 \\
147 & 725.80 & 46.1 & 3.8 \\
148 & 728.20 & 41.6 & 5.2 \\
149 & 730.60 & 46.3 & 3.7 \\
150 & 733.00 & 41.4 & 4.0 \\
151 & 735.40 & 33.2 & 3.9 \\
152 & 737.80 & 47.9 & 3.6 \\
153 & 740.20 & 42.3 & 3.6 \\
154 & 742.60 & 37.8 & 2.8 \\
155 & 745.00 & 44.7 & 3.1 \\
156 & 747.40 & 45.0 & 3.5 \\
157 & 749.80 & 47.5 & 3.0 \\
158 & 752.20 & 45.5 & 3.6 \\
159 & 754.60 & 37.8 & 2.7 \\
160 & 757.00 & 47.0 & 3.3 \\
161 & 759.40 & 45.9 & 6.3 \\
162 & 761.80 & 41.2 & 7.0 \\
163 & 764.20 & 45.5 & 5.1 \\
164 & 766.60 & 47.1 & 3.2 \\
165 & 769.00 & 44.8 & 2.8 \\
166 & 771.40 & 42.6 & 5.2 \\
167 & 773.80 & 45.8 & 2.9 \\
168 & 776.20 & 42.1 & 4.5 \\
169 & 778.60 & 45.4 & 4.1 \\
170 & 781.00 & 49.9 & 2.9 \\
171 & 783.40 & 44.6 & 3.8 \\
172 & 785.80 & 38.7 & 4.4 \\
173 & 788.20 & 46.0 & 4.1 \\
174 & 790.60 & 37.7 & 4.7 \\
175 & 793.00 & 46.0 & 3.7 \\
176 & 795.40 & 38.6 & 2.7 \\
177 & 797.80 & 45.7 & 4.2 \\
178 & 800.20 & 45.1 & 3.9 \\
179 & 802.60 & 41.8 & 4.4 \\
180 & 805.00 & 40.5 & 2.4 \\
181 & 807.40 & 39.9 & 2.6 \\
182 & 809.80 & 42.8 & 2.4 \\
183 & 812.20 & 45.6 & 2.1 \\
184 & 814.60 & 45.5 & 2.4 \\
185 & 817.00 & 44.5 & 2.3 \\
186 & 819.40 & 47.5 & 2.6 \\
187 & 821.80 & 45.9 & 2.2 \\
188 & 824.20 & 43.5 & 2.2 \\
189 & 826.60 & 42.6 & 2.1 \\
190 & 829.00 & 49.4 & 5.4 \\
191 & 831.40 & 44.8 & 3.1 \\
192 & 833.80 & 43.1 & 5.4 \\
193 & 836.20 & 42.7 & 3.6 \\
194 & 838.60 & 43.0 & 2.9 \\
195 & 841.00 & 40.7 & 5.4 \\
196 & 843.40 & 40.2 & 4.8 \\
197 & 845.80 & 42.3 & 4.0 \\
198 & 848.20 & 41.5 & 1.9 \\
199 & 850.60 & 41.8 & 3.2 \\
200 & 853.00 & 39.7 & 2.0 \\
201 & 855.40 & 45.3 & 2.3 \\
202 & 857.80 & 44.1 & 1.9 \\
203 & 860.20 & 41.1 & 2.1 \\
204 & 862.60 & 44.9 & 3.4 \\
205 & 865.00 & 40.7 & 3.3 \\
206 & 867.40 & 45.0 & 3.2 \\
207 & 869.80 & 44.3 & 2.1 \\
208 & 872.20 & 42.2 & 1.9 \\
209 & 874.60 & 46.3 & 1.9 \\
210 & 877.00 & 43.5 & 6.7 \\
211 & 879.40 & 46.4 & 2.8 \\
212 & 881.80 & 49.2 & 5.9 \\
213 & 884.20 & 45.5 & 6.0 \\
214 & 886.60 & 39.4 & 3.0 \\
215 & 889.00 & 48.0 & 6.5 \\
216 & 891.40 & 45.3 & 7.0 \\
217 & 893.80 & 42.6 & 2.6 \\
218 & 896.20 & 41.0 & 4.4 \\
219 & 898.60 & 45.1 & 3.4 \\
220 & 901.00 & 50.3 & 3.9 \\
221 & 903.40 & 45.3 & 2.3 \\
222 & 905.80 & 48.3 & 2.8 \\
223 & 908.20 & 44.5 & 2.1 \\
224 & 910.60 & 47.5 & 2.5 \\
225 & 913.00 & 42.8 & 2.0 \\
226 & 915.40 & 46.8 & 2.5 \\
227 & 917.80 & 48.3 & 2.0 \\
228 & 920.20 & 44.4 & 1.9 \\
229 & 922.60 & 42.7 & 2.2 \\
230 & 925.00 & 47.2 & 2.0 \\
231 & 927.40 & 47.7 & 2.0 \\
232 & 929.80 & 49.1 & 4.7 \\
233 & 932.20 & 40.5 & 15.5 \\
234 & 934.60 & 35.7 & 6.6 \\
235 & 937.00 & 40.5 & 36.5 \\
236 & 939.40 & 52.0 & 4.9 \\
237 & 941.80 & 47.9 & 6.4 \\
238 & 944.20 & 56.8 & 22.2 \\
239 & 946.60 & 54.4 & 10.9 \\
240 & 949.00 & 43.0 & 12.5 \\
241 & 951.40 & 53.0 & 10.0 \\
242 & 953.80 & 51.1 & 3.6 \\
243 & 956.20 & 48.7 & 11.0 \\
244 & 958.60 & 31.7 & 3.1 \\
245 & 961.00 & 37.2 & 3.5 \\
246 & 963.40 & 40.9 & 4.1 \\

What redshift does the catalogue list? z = 0.342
